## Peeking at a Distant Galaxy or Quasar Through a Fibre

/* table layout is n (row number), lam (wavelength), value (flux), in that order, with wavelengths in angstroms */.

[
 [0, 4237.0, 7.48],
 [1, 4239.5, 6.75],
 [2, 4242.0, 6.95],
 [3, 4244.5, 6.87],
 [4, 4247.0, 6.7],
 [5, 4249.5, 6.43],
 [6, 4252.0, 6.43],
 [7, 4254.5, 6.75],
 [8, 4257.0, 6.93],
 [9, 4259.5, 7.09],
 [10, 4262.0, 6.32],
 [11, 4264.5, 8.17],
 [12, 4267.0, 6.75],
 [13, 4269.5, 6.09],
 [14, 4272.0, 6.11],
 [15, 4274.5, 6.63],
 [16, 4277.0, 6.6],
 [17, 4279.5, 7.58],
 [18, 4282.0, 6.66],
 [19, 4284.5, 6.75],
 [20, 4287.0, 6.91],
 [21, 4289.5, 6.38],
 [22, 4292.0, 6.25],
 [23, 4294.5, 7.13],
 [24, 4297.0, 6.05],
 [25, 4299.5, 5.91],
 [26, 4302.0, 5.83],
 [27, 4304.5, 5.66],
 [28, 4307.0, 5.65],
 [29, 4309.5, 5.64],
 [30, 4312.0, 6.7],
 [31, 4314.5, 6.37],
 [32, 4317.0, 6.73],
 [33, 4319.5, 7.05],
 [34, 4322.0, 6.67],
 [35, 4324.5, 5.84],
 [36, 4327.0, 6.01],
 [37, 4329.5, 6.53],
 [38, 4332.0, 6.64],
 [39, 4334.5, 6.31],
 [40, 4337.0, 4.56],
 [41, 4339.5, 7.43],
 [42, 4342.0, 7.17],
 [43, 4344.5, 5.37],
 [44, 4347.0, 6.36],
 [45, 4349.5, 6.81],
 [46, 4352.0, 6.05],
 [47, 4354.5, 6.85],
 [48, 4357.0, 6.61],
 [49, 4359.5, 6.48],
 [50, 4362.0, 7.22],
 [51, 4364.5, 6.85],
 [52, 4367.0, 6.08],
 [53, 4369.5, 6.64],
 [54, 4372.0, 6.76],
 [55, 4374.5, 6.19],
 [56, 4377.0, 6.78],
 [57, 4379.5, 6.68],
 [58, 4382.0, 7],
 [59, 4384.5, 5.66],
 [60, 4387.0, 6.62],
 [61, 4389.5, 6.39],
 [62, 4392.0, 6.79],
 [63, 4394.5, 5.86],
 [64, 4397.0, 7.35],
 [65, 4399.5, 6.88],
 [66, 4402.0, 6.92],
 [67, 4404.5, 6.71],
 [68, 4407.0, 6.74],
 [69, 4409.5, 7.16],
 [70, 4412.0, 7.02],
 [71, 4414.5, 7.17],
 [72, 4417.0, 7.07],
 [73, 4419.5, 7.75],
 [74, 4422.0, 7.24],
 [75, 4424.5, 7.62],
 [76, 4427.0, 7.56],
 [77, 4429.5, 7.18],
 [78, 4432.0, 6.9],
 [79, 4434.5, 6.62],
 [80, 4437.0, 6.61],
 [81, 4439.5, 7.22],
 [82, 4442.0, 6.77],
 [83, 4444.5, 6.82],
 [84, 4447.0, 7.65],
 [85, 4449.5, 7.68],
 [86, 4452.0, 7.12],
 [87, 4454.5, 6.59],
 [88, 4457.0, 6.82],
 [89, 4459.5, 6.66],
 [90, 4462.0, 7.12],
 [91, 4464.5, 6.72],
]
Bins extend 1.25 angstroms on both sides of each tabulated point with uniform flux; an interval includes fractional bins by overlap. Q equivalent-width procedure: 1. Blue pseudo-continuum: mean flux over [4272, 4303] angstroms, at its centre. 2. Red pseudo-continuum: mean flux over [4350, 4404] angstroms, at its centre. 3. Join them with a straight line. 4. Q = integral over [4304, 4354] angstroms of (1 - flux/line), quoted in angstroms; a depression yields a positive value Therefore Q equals 2.1 angstroms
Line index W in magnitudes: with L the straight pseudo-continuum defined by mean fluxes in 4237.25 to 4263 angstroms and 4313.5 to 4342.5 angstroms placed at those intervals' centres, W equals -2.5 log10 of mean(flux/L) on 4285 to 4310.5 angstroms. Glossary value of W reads 0.067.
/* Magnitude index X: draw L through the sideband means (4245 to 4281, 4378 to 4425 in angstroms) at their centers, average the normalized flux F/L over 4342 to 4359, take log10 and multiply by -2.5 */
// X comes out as 0.068 mag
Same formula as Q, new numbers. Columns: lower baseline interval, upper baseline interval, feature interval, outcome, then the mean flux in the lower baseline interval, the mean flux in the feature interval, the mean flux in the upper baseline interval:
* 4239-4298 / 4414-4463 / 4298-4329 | 2.9 angstroms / 6.72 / 6.18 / 7.11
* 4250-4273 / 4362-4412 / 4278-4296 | -0.2 angstroms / 6.73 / 6.8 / 6.66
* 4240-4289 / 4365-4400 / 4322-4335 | 0.7 angstroms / 6.77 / 6.3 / 6.55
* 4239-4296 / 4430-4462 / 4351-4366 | 0.4 angstroms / 6.75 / 6.68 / 6.97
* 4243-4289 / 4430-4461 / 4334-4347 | 1.3 angstroms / 6.76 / 6.18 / 6.96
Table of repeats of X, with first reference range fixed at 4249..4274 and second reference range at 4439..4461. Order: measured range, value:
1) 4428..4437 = 0.02 mag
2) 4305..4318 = 0.10 mag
